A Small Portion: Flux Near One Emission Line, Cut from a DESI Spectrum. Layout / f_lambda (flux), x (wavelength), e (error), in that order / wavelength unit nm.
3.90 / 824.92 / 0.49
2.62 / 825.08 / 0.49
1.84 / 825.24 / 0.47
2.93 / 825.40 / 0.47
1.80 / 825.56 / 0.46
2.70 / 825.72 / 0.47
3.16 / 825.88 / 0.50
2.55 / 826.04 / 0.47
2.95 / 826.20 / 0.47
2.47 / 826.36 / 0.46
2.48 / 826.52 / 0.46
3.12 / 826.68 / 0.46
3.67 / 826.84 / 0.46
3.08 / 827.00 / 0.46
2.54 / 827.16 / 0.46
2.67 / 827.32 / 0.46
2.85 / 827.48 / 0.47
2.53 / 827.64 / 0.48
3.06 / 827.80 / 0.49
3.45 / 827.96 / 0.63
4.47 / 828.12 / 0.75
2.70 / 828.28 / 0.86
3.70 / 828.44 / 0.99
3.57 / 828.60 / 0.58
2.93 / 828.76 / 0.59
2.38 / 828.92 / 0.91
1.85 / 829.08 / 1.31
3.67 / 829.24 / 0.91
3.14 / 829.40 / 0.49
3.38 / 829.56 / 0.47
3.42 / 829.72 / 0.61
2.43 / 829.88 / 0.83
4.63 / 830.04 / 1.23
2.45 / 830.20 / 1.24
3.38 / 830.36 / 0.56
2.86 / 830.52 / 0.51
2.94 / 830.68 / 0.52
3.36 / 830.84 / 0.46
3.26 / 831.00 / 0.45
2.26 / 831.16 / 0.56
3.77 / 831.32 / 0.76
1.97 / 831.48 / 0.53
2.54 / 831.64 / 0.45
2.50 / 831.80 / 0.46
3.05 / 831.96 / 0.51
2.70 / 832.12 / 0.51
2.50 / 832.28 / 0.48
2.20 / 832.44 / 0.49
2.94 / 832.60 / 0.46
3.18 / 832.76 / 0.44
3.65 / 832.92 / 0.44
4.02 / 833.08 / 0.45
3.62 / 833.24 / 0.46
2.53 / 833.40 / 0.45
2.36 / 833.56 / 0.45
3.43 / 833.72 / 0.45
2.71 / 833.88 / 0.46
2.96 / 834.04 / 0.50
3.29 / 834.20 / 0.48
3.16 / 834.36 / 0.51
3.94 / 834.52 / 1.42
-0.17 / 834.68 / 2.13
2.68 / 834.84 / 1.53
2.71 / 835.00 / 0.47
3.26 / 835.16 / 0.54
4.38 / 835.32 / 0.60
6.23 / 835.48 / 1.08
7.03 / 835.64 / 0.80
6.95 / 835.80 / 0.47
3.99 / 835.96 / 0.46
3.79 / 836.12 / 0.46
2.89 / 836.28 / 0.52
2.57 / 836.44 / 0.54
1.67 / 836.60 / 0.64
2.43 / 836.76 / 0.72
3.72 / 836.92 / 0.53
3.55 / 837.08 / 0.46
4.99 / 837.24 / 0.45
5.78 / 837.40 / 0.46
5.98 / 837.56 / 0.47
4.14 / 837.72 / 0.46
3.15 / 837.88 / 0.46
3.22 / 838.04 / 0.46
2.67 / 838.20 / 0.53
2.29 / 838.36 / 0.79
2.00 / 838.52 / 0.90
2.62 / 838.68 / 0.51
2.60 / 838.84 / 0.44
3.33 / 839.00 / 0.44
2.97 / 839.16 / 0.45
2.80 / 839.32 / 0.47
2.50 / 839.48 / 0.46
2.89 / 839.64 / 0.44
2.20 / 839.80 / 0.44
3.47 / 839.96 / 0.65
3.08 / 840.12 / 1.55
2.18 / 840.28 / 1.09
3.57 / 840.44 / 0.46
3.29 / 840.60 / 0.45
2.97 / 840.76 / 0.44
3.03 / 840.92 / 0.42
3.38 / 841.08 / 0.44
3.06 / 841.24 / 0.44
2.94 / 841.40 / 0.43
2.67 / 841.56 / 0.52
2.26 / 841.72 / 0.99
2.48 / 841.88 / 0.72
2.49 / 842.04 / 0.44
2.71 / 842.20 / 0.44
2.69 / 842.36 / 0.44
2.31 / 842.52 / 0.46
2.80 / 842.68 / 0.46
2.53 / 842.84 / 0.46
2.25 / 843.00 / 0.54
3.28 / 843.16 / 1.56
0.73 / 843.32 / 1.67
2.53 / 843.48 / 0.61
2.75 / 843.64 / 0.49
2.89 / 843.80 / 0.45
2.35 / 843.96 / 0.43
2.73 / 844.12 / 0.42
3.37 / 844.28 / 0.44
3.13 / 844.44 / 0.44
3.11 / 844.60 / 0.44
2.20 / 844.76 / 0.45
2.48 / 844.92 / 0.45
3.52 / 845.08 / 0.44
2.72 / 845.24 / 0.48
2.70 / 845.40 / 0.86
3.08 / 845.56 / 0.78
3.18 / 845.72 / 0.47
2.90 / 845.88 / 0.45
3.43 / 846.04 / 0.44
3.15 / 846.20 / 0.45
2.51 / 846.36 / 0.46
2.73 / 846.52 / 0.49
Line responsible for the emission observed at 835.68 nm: [S II] 6716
